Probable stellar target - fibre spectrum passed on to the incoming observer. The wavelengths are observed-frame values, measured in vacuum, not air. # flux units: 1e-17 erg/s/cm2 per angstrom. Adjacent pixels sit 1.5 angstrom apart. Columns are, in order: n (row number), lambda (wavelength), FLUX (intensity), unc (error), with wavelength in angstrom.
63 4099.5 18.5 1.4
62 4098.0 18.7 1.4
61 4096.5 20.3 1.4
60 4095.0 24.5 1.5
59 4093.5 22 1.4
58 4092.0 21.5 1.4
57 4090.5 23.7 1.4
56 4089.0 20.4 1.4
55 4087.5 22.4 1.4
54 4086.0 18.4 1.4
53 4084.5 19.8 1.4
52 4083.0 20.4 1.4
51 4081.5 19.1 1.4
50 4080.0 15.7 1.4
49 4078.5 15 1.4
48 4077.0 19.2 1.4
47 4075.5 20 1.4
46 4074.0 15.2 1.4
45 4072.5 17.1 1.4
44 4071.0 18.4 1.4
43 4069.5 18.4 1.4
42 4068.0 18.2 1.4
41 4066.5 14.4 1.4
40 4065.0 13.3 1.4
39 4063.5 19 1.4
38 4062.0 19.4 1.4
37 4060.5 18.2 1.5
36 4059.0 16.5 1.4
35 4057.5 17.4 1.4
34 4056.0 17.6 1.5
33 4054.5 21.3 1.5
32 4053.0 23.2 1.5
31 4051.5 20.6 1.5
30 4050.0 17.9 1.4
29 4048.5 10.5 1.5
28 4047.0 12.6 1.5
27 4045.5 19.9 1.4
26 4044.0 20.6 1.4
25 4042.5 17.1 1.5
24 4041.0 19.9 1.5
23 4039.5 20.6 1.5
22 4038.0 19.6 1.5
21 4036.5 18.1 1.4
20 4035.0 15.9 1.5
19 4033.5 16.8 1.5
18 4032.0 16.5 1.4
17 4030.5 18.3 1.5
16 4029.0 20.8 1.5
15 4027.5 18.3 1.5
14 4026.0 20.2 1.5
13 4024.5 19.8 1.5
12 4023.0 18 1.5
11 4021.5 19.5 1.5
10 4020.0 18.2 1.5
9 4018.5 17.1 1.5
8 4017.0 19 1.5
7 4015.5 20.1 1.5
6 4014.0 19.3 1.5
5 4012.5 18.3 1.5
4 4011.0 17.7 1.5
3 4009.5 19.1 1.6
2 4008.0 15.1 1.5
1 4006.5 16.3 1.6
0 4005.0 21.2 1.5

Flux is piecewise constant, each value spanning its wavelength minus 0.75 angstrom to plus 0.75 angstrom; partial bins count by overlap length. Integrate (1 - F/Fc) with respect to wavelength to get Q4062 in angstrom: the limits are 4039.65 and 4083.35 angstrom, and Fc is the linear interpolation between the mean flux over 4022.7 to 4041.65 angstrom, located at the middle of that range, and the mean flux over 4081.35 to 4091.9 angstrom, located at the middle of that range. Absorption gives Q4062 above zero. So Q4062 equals 4.3 angstrom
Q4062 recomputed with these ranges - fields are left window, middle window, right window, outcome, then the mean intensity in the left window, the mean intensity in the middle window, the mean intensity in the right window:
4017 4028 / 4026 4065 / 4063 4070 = -1.4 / 18.8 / 18.2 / 16.5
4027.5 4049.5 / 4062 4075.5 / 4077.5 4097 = 1.5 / 17.7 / 17.1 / 20.2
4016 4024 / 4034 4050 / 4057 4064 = 0.7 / 18.5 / 17.5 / 18.1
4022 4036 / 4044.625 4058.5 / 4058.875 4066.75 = -0.4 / 18.3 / 17.9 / 17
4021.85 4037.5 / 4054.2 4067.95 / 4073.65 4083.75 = 0.5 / 18.3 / 17.4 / 17.9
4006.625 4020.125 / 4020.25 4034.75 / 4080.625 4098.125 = 0.1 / 18.1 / 18.6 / 21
